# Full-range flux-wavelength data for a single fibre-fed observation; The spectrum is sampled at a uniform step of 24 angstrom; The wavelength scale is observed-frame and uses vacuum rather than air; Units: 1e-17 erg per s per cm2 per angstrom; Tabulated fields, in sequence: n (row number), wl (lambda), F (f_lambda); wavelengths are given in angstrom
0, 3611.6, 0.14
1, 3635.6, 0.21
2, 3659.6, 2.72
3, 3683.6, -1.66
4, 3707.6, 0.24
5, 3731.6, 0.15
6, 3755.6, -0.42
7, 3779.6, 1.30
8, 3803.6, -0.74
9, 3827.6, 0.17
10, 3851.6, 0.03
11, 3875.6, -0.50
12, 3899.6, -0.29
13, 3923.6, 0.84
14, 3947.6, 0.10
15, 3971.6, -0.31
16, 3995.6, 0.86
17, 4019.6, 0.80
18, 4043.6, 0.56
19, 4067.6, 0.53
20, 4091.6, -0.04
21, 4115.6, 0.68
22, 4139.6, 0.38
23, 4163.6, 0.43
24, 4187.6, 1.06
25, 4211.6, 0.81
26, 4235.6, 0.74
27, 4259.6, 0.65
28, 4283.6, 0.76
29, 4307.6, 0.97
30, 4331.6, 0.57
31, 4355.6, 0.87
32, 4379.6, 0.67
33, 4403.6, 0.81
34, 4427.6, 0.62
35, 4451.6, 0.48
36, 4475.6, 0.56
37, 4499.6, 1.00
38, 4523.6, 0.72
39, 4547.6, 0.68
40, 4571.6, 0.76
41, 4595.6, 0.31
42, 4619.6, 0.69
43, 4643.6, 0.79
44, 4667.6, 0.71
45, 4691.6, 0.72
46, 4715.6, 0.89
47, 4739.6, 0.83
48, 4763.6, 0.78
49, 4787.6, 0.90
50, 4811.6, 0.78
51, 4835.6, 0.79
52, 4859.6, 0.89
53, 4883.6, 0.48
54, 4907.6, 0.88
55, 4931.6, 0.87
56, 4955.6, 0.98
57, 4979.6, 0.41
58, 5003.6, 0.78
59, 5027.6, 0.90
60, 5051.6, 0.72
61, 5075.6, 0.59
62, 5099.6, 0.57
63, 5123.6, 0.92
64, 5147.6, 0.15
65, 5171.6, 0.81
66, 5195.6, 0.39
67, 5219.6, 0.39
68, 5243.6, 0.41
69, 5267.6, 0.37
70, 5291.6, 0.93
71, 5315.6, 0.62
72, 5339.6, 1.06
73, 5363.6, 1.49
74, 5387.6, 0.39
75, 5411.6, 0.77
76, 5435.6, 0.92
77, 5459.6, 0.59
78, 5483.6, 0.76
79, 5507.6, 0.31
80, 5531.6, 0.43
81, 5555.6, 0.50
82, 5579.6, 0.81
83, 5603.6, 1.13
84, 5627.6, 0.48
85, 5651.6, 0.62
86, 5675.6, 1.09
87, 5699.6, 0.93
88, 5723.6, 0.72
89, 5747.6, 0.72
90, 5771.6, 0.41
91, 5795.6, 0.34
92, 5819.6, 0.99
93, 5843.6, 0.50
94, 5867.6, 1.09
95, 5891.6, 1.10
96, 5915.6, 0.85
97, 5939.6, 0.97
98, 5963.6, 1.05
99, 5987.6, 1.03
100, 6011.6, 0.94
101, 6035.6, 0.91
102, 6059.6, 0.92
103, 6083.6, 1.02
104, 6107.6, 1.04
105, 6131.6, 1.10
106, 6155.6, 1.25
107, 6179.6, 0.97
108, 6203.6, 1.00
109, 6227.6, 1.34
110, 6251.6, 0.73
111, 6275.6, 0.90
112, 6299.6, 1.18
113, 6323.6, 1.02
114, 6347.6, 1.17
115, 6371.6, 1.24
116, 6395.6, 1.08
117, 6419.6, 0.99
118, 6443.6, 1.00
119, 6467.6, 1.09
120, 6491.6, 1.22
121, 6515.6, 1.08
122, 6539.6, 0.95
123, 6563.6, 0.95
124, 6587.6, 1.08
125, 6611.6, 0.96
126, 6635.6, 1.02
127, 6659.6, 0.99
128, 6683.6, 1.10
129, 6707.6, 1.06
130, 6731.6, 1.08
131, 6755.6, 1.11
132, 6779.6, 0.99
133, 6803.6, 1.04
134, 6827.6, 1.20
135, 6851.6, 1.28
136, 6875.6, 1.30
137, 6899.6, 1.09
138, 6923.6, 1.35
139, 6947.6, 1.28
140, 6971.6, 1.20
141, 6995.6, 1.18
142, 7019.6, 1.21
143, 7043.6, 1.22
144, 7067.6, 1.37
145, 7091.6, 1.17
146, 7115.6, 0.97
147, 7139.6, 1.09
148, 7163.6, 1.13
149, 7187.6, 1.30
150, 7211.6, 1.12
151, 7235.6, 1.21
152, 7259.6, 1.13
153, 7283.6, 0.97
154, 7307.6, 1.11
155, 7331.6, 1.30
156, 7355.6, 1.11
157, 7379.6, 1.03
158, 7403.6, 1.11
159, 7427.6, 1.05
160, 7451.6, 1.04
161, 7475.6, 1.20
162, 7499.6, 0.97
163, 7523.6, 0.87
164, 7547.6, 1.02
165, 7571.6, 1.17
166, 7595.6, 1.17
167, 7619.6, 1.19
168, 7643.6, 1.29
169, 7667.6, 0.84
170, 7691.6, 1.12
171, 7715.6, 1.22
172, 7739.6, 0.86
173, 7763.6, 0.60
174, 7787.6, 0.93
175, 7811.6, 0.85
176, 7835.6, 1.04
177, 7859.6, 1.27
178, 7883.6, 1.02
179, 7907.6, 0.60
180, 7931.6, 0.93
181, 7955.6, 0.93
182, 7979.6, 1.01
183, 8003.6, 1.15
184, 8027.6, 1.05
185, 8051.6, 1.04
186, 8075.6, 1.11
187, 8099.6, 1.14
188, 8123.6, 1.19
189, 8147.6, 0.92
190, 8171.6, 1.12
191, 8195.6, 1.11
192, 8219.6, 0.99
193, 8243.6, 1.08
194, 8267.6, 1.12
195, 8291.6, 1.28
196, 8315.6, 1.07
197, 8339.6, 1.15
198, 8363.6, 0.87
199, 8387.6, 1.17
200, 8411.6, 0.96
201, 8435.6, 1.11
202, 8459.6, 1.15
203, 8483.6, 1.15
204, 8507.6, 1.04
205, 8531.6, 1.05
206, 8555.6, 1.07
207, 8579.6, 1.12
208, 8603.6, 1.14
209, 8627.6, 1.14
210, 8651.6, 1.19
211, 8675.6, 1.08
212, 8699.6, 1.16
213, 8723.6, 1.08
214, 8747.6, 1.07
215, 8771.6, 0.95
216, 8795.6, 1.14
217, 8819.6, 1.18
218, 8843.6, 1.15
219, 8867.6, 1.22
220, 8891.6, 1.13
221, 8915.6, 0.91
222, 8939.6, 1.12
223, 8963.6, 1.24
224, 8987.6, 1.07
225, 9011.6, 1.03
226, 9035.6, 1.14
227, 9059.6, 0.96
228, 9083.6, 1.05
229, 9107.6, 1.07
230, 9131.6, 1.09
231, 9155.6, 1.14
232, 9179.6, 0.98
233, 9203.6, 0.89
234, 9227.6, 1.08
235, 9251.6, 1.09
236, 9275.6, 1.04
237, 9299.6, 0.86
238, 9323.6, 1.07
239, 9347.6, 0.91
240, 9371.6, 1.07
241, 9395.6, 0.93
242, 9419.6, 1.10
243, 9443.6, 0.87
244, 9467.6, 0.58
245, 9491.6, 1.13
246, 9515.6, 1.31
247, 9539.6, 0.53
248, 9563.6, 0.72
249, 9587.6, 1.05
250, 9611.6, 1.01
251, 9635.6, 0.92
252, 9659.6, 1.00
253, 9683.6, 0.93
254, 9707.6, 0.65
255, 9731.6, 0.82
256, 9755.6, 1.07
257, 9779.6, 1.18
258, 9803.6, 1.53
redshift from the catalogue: 0.524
